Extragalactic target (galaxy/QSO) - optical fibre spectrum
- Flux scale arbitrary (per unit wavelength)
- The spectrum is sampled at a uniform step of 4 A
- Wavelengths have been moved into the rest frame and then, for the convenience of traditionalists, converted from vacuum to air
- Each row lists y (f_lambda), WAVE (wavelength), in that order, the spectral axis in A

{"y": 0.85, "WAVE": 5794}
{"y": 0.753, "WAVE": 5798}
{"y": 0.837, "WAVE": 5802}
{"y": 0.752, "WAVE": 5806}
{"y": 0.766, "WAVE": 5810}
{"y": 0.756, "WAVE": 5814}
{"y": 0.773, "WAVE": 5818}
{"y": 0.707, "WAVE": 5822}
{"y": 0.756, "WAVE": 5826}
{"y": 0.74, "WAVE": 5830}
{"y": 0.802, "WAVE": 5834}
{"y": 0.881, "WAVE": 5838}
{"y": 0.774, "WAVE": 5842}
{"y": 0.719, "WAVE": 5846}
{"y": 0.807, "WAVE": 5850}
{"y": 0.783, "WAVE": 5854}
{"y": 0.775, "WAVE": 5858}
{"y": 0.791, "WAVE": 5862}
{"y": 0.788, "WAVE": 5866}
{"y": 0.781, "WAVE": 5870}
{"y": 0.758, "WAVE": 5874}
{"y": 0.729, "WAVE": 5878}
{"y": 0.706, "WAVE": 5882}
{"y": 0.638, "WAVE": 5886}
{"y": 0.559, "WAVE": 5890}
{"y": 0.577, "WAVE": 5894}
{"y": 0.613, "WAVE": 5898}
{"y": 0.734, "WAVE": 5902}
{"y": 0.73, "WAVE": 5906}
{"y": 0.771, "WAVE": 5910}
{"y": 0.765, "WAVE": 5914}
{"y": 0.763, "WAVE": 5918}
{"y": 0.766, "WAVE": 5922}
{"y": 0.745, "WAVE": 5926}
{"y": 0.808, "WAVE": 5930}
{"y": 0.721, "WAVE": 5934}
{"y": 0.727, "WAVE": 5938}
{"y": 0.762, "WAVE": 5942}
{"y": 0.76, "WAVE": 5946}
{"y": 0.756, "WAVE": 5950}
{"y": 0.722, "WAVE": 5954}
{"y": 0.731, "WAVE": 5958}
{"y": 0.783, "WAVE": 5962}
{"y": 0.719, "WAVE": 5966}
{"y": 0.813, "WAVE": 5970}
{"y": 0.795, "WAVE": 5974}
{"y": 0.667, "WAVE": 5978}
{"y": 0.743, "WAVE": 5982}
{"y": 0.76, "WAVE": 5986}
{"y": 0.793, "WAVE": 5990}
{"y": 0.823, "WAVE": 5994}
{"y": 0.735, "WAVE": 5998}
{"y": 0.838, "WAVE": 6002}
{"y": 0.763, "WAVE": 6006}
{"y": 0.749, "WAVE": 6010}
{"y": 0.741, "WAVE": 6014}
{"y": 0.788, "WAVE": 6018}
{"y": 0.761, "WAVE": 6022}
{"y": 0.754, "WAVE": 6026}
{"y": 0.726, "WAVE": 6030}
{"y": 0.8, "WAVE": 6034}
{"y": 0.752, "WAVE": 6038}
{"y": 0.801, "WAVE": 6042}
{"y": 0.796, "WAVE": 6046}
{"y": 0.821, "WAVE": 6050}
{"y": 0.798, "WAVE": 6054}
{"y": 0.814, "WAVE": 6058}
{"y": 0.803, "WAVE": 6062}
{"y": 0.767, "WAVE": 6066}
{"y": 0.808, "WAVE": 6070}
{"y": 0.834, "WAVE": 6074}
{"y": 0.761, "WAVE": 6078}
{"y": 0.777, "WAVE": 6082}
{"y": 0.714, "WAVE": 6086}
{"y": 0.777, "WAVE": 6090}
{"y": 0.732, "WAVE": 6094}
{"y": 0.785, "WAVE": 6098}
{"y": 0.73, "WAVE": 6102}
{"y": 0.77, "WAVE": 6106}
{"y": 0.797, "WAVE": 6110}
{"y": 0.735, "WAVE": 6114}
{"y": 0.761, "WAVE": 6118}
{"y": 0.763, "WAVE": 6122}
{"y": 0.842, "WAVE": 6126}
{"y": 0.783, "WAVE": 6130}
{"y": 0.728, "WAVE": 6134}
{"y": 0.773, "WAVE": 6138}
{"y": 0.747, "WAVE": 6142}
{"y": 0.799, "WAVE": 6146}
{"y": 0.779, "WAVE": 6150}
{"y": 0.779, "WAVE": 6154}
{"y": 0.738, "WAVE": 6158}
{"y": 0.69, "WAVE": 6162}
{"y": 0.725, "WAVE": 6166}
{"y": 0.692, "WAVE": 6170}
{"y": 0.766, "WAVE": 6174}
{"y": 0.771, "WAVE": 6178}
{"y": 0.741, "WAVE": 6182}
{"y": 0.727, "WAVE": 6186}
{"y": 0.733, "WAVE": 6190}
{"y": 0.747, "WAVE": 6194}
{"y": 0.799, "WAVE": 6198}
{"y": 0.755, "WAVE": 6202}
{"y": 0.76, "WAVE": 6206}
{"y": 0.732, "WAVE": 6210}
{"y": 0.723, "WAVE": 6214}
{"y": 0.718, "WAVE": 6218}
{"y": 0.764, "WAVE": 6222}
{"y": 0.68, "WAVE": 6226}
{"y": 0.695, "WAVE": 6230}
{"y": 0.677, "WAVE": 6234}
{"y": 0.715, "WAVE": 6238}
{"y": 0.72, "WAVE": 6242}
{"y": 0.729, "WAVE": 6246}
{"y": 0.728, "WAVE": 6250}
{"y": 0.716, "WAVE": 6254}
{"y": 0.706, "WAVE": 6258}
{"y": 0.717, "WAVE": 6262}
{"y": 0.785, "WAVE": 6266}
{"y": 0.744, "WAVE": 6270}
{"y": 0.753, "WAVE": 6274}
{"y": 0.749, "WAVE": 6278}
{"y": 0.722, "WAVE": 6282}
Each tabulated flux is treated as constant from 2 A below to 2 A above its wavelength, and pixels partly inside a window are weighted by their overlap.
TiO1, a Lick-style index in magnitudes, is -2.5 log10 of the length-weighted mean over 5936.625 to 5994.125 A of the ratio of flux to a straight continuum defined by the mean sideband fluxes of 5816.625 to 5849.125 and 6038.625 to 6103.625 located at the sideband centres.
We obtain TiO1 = 0.03 mag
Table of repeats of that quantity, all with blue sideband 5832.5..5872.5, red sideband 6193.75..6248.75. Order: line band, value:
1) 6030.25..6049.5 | -0.04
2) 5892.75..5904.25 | 0.20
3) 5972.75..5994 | 0.02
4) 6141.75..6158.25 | -0.05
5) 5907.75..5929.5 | 0.02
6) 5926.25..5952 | 0.03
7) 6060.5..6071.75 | -0.05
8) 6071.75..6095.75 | -0.02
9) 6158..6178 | 0.02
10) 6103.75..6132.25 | -0.05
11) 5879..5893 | 0.23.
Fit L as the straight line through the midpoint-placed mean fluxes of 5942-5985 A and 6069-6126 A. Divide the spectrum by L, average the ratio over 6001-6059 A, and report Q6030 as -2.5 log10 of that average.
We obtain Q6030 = -0.03 mag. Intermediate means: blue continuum 0.75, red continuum 0.769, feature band 0.779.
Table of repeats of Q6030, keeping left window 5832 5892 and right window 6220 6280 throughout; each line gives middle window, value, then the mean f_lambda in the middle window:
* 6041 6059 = -0.09 mag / 0.806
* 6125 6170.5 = -0.03 mag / 0.756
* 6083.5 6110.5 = -0.03 mag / 0.756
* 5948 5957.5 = 0.01 mag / 0.738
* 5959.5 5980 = -0.01 mag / 0.755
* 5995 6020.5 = -0.04 mag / 0.771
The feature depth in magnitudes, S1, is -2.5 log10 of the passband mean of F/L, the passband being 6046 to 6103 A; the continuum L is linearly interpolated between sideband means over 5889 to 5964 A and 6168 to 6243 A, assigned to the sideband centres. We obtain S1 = -0.07 mag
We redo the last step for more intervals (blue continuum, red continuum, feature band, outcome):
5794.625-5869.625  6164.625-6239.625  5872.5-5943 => 0.08 mag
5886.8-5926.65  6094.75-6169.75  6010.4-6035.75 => -0.04 mag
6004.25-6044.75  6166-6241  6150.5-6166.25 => 0.00 mag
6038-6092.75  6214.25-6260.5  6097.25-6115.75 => 0.01 mag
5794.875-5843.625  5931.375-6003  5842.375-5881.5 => 0.00 mag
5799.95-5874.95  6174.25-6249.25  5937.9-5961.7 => 0.02 mag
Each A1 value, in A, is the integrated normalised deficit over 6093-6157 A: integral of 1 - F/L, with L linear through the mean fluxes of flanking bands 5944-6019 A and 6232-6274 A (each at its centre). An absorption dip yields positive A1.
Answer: -2.3 A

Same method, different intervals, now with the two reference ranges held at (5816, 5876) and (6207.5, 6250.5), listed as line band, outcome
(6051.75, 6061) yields -0.78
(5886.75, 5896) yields 2.30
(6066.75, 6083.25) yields -1.19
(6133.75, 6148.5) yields -0.73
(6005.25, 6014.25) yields -0.01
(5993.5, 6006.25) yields -0.64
